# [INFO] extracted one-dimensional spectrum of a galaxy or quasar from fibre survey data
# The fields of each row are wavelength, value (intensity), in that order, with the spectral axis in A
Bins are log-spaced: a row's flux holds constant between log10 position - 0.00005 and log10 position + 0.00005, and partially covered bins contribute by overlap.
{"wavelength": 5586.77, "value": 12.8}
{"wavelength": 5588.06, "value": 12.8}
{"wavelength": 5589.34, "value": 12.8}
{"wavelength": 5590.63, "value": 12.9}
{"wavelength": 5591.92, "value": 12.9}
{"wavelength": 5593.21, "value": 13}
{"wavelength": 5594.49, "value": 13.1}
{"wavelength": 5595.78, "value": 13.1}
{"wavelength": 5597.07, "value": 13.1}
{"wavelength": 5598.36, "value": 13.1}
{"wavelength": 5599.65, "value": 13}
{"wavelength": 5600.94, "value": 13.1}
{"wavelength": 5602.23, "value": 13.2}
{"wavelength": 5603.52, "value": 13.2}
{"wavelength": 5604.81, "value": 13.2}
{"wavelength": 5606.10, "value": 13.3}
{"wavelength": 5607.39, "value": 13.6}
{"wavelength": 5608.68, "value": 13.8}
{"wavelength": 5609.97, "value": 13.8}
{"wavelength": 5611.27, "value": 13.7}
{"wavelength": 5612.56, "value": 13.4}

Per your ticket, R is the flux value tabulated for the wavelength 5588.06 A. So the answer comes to 12.8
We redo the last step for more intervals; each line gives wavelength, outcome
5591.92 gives 12.9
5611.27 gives 13.7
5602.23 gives 13.2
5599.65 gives 13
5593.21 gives 13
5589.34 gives 12.8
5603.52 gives 13.2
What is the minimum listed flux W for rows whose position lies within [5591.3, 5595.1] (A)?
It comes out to 12.9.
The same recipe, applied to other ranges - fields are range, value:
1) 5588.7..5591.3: 12.8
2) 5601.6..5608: 13.2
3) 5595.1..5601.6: 13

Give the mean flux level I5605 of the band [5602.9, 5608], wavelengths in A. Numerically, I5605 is 13.3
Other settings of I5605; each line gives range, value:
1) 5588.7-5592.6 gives 12.9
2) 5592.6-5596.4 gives 13.1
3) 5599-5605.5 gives 13.1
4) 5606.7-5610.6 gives 13.7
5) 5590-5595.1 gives 13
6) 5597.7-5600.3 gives 13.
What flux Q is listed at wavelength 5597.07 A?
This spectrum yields 13.1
